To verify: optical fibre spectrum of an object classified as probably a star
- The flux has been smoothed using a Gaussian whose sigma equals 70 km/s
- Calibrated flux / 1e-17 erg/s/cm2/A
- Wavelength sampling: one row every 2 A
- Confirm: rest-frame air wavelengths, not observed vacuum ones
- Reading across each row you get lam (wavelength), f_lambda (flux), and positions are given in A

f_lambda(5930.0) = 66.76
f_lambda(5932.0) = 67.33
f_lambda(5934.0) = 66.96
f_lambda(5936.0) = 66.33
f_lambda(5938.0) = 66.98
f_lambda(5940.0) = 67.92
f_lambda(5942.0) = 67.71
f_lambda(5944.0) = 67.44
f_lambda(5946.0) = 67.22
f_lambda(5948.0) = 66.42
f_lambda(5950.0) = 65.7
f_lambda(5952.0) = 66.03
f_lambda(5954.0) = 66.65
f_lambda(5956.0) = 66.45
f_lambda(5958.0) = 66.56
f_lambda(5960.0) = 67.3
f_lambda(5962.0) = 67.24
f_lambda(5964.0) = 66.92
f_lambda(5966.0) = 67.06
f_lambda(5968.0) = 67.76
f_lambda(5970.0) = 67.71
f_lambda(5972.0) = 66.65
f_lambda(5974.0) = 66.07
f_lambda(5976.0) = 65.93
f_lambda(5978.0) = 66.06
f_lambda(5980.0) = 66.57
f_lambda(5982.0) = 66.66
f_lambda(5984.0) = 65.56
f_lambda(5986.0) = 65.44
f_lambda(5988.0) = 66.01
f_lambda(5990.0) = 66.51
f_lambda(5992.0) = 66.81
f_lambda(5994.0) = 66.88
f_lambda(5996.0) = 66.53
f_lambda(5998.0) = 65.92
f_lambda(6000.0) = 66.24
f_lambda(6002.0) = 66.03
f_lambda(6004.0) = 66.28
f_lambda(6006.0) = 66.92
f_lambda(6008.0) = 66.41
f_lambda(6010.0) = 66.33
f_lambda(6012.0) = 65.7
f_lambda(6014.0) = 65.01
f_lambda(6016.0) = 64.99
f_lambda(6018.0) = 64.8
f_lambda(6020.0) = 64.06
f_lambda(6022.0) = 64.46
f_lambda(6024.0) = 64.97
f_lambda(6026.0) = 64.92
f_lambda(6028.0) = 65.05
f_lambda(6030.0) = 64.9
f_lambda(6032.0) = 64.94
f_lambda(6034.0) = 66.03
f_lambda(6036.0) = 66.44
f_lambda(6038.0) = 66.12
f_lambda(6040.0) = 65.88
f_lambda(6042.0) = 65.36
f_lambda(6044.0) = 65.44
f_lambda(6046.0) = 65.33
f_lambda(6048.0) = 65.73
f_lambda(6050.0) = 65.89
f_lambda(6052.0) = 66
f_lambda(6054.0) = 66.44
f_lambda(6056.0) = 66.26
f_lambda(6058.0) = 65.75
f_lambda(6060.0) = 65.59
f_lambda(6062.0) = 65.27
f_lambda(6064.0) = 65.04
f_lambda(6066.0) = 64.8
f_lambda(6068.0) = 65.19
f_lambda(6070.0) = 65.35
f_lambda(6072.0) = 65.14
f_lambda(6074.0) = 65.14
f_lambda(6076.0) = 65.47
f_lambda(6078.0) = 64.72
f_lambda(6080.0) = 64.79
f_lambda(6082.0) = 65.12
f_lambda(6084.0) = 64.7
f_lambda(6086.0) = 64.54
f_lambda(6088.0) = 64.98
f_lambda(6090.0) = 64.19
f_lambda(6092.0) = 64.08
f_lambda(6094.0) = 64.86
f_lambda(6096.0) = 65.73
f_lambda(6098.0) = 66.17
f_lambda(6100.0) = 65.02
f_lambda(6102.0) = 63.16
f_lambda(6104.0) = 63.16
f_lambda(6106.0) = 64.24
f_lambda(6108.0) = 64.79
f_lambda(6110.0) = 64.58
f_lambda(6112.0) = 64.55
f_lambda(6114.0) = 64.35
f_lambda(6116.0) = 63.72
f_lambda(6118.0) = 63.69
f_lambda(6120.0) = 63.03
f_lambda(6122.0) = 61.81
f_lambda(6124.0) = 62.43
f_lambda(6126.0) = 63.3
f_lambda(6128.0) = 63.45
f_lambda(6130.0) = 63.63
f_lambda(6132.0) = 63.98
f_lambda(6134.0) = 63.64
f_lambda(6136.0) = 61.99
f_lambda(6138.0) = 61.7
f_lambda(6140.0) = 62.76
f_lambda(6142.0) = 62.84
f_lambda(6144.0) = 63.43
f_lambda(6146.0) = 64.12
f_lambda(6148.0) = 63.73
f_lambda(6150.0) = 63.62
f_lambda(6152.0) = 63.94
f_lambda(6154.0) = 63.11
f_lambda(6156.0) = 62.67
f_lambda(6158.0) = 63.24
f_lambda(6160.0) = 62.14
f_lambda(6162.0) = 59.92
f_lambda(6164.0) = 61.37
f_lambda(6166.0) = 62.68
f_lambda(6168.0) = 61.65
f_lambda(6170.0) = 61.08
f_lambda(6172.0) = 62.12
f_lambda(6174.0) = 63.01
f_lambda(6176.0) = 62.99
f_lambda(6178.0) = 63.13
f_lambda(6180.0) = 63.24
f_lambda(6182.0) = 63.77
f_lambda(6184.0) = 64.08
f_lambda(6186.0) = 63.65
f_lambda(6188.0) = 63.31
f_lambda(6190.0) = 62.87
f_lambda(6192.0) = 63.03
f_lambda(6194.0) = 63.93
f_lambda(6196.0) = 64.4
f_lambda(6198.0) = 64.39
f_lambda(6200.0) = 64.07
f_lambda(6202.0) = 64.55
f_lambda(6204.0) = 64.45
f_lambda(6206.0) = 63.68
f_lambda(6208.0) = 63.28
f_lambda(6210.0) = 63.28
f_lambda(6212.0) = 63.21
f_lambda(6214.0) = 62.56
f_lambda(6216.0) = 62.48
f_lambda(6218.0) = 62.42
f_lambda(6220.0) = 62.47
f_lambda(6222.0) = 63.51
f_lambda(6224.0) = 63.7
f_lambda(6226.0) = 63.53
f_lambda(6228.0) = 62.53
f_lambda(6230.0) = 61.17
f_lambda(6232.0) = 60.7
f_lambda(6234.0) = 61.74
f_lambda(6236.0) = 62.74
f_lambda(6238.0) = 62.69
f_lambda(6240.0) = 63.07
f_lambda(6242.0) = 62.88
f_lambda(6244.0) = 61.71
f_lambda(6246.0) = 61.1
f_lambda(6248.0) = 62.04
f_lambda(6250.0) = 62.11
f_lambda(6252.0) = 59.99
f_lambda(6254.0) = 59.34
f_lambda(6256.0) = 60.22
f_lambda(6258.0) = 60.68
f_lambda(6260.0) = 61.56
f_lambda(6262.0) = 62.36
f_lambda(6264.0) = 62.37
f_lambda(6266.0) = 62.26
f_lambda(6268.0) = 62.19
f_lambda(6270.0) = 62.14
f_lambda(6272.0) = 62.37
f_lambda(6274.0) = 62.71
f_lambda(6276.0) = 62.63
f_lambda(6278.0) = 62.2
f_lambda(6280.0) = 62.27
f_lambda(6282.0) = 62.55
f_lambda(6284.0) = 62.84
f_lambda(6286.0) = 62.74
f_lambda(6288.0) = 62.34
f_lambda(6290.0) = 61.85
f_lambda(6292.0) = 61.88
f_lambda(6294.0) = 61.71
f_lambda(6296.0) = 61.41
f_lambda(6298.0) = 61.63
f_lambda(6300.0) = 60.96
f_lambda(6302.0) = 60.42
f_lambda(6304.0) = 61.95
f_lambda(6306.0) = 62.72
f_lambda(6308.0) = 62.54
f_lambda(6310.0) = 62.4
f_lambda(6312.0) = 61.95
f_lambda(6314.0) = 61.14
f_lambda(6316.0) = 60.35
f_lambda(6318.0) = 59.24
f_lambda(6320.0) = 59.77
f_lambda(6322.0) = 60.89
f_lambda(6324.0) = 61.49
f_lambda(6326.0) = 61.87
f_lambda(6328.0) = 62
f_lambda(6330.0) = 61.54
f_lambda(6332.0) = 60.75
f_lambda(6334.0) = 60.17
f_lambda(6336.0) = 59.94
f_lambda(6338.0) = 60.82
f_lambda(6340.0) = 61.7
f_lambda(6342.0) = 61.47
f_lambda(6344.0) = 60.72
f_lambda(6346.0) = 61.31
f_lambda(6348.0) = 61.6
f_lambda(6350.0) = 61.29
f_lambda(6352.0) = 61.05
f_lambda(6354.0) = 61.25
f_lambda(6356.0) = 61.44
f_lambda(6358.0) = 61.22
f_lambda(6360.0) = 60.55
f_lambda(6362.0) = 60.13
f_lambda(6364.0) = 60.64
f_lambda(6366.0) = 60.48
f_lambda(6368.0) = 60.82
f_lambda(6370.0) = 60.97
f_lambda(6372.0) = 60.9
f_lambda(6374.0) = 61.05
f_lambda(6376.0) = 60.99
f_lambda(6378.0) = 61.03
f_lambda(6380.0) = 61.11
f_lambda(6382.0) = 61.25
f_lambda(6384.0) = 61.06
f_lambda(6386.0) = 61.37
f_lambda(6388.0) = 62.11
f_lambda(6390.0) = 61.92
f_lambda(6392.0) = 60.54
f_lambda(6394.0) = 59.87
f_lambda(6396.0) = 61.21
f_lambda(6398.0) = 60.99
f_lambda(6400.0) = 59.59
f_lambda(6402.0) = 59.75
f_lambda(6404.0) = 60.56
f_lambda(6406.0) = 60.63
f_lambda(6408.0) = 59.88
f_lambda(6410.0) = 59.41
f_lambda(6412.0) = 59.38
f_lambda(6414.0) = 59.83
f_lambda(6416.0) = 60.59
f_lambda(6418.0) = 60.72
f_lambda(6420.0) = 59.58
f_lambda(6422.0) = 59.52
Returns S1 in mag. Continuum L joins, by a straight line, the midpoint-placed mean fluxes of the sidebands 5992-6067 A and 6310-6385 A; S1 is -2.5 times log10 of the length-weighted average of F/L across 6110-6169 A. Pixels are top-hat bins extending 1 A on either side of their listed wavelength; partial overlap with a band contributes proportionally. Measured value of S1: 0.02 mag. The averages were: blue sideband 65.7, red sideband 61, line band 63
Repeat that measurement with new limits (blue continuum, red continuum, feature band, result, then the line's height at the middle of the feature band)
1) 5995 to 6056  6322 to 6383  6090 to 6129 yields 0.01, 64.5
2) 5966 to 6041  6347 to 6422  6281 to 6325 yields 0.00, 61.8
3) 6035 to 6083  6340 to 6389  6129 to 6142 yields 0.02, 64.4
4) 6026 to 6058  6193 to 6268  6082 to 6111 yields 0.00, 64.8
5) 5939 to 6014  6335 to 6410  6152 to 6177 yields 0.03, 63.9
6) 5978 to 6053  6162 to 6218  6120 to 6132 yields 0.02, 64.1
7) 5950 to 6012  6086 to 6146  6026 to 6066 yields -0.01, 65.2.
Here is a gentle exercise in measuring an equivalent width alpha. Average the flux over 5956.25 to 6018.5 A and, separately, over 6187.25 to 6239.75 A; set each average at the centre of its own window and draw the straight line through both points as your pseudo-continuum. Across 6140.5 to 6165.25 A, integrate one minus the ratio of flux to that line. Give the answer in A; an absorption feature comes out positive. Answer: 0.4 A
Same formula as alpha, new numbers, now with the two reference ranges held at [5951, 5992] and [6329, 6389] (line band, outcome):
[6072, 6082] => 0.0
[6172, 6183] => 0.1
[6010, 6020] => 0.1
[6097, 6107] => 0.1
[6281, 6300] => 0.0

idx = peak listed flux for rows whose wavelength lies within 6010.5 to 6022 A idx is 65.7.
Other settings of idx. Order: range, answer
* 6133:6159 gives 64.12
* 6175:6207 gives 64.55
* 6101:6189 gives 64.79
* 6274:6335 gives 62.84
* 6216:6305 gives 63.7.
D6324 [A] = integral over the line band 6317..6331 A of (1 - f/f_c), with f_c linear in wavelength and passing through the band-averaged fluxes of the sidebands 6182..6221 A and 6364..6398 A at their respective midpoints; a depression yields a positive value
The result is 0.2 A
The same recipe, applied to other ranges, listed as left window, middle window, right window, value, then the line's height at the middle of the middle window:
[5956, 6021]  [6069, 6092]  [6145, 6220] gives -0.04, 64.8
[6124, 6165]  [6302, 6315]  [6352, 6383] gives -0.11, 61.5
